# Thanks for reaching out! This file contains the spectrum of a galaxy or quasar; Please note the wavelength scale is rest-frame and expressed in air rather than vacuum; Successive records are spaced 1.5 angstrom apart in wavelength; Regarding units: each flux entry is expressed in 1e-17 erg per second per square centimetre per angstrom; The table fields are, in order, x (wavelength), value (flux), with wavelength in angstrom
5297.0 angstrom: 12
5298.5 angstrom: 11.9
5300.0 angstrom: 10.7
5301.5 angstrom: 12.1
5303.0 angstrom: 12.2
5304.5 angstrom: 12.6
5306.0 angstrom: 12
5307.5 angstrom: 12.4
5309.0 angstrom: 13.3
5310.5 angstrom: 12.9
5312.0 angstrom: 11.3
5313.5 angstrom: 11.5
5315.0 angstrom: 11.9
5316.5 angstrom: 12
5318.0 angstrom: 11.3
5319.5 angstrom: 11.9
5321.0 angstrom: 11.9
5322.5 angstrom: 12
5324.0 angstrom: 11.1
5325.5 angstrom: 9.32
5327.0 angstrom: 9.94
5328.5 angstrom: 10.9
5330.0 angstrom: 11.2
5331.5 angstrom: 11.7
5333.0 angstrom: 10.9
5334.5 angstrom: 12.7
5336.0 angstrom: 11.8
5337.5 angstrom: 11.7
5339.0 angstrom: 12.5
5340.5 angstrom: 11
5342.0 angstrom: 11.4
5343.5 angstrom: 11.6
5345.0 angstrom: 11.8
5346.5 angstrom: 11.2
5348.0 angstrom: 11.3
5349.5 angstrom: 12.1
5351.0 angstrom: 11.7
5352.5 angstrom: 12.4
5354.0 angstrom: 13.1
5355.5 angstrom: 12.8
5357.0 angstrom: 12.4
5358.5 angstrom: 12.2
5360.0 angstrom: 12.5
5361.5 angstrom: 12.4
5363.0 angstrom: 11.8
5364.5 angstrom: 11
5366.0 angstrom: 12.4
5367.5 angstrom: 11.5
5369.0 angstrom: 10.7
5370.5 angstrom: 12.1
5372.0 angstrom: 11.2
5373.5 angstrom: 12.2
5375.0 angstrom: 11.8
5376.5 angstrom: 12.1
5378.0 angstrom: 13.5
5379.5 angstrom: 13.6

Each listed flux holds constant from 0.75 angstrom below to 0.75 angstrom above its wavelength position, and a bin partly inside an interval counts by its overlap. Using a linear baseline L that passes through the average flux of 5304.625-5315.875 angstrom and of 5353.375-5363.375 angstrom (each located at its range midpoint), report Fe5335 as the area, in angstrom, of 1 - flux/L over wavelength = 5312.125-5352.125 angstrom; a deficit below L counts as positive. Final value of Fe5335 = 2.75 angstrom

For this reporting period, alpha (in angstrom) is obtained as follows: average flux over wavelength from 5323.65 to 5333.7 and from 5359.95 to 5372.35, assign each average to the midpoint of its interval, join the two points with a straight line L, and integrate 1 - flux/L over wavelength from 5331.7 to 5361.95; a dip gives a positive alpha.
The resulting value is -2.1 angstrom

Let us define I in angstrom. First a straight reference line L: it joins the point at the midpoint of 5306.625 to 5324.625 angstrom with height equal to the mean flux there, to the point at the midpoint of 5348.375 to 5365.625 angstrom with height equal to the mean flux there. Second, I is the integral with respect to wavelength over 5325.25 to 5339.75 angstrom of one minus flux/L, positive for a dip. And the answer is 0.9 angstrom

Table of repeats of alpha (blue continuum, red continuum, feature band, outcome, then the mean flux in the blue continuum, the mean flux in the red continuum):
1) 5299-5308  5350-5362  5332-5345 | 0.6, 12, 12.4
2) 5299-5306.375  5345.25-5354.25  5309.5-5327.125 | 0.6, 11.9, 11.9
